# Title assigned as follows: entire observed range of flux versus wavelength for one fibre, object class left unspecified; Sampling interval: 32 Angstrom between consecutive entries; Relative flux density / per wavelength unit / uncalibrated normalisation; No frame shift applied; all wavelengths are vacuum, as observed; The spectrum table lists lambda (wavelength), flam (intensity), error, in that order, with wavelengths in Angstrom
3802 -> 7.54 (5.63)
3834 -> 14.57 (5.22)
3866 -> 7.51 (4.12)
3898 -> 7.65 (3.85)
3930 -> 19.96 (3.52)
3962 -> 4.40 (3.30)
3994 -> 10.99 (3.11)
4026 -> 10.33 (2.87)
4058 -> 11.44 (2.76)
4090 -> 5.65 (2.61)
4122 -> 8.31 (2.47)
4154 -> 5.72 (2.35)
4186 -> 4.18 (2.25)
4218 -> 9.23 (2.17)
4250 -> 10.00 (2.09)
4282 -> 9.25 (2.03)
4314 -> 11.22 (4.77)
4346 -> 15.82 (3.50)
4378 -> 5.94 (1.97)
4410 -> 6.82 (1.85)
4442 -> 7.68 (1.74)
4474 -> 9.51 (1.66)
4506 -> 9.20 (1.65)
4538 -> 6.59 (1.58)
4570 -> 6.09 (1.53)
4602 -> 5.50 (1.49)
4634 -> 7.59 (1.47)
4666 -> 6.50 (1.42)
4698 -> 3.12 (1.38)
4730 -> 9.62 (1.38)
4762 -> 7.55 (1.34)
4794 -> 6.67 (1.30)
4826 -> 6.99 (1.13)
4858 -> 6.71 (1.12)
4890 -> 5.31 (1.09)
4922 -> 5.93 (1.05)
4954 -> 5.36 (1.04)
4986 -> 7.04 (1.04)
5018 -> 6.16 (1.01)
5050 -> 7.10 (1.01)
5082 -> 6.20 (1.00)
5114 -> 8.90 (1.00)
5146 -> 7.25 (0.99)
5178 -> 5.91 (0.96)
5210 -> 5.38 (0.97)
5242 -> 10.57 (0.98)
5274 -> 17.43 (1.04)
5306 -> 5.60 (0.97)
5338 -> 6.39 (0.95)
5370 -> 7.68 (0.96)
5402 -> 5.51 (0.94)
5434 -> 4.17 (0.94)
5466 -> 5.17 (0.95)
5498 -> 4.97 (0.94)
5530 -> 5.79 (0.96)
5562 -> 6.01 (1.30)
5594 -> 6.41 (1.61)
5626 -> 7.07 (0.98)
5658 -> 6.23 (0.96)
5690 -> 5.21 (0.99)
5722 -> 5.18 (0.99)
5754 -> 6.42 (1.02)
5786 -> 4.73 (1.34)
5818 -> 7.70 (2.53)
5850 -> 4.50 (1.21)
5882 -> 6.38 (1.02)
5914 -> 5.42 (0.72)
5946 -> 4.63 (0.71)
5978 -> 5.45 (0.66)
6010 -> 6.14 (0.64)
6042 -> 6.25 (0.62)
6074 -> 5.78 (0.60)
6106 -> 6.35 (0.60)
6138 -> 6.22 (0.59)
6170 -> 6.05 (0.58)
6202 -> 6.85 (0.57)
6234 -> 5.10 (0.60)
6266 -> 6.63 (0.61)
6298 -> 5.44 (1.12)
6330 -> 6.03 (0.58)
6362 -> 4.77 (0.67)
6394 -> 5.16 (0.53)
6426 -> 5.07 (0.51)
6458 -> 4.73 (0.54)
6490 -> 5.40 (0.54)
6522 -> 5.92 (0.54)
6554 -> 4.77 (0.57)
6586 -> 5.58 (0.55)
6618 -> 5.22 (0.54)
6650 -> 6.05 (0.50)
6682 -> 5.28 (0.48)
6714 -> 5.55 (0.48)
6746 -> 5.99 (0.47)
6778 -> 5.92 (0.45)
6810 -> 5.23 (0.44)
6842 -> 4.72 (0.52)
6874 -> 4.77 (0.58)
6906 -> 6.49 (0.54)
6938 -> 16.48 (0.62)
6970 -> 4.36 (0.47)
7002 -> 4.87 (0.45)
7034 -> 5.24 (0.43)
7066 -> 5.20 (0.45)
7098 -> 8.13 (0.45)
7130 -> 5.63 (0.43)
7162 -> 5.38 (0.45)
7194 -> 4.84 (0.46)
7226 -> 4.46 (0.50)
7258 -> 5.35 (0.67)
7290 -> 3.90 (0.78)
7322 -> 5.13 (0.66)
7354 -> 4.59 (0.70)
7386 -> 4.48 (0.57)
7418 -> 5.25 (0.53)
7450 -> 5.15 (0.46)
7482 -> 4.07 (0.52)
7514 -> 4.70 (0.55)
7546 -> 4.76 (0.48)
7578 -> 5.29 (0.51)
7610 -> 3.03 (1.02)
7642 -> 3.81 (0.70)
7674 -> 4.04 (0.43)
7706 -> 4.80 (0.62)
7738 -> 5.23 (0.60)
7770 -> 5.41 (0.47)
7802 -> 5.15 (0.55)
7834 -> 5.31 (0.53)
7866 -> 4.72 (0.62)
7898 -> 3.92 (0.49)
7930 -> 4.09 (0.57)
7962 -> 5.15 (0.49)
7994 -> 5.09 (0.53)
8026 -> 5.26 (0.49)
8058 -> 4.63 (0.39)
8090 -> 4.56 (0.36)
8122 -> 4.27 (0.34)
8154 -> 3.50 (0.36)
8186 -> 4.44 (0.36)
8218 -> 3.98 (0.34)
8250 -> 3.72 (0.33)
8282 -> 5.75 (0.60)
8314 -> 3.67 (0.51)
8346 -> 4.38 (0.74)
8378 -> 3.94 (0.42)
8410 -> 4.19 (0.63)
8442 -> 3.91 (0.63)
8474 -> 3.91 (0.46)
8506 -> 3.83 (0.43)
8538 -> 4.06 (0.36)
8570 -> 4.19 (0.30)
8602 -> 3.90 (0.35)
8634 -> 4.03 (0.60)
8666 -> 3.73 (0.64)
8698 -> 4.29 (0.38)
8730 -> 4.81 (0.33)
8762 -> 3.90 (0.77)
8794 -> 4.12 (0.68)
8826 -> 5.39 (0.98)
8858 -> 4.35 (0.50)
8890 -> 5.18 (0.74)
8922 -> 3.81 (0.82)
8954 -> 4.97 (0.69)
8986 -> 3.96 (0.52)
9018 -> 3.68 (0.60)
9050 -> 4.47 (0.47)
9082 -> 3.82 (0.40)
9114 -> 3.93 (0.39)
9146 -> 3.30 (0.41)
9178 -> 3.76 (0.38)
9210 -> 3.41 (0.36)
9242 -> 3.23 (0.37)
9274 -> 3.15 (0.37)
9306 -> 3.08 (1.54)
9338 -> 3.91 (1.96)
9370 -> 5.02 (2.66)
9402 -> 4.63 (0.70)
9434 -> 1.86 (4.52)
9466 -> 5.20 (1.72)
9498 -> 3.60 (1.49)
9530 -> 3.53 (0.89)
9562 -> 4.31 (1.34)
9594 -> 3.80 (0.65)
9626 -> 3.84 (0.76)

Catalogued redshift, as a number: 0.05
